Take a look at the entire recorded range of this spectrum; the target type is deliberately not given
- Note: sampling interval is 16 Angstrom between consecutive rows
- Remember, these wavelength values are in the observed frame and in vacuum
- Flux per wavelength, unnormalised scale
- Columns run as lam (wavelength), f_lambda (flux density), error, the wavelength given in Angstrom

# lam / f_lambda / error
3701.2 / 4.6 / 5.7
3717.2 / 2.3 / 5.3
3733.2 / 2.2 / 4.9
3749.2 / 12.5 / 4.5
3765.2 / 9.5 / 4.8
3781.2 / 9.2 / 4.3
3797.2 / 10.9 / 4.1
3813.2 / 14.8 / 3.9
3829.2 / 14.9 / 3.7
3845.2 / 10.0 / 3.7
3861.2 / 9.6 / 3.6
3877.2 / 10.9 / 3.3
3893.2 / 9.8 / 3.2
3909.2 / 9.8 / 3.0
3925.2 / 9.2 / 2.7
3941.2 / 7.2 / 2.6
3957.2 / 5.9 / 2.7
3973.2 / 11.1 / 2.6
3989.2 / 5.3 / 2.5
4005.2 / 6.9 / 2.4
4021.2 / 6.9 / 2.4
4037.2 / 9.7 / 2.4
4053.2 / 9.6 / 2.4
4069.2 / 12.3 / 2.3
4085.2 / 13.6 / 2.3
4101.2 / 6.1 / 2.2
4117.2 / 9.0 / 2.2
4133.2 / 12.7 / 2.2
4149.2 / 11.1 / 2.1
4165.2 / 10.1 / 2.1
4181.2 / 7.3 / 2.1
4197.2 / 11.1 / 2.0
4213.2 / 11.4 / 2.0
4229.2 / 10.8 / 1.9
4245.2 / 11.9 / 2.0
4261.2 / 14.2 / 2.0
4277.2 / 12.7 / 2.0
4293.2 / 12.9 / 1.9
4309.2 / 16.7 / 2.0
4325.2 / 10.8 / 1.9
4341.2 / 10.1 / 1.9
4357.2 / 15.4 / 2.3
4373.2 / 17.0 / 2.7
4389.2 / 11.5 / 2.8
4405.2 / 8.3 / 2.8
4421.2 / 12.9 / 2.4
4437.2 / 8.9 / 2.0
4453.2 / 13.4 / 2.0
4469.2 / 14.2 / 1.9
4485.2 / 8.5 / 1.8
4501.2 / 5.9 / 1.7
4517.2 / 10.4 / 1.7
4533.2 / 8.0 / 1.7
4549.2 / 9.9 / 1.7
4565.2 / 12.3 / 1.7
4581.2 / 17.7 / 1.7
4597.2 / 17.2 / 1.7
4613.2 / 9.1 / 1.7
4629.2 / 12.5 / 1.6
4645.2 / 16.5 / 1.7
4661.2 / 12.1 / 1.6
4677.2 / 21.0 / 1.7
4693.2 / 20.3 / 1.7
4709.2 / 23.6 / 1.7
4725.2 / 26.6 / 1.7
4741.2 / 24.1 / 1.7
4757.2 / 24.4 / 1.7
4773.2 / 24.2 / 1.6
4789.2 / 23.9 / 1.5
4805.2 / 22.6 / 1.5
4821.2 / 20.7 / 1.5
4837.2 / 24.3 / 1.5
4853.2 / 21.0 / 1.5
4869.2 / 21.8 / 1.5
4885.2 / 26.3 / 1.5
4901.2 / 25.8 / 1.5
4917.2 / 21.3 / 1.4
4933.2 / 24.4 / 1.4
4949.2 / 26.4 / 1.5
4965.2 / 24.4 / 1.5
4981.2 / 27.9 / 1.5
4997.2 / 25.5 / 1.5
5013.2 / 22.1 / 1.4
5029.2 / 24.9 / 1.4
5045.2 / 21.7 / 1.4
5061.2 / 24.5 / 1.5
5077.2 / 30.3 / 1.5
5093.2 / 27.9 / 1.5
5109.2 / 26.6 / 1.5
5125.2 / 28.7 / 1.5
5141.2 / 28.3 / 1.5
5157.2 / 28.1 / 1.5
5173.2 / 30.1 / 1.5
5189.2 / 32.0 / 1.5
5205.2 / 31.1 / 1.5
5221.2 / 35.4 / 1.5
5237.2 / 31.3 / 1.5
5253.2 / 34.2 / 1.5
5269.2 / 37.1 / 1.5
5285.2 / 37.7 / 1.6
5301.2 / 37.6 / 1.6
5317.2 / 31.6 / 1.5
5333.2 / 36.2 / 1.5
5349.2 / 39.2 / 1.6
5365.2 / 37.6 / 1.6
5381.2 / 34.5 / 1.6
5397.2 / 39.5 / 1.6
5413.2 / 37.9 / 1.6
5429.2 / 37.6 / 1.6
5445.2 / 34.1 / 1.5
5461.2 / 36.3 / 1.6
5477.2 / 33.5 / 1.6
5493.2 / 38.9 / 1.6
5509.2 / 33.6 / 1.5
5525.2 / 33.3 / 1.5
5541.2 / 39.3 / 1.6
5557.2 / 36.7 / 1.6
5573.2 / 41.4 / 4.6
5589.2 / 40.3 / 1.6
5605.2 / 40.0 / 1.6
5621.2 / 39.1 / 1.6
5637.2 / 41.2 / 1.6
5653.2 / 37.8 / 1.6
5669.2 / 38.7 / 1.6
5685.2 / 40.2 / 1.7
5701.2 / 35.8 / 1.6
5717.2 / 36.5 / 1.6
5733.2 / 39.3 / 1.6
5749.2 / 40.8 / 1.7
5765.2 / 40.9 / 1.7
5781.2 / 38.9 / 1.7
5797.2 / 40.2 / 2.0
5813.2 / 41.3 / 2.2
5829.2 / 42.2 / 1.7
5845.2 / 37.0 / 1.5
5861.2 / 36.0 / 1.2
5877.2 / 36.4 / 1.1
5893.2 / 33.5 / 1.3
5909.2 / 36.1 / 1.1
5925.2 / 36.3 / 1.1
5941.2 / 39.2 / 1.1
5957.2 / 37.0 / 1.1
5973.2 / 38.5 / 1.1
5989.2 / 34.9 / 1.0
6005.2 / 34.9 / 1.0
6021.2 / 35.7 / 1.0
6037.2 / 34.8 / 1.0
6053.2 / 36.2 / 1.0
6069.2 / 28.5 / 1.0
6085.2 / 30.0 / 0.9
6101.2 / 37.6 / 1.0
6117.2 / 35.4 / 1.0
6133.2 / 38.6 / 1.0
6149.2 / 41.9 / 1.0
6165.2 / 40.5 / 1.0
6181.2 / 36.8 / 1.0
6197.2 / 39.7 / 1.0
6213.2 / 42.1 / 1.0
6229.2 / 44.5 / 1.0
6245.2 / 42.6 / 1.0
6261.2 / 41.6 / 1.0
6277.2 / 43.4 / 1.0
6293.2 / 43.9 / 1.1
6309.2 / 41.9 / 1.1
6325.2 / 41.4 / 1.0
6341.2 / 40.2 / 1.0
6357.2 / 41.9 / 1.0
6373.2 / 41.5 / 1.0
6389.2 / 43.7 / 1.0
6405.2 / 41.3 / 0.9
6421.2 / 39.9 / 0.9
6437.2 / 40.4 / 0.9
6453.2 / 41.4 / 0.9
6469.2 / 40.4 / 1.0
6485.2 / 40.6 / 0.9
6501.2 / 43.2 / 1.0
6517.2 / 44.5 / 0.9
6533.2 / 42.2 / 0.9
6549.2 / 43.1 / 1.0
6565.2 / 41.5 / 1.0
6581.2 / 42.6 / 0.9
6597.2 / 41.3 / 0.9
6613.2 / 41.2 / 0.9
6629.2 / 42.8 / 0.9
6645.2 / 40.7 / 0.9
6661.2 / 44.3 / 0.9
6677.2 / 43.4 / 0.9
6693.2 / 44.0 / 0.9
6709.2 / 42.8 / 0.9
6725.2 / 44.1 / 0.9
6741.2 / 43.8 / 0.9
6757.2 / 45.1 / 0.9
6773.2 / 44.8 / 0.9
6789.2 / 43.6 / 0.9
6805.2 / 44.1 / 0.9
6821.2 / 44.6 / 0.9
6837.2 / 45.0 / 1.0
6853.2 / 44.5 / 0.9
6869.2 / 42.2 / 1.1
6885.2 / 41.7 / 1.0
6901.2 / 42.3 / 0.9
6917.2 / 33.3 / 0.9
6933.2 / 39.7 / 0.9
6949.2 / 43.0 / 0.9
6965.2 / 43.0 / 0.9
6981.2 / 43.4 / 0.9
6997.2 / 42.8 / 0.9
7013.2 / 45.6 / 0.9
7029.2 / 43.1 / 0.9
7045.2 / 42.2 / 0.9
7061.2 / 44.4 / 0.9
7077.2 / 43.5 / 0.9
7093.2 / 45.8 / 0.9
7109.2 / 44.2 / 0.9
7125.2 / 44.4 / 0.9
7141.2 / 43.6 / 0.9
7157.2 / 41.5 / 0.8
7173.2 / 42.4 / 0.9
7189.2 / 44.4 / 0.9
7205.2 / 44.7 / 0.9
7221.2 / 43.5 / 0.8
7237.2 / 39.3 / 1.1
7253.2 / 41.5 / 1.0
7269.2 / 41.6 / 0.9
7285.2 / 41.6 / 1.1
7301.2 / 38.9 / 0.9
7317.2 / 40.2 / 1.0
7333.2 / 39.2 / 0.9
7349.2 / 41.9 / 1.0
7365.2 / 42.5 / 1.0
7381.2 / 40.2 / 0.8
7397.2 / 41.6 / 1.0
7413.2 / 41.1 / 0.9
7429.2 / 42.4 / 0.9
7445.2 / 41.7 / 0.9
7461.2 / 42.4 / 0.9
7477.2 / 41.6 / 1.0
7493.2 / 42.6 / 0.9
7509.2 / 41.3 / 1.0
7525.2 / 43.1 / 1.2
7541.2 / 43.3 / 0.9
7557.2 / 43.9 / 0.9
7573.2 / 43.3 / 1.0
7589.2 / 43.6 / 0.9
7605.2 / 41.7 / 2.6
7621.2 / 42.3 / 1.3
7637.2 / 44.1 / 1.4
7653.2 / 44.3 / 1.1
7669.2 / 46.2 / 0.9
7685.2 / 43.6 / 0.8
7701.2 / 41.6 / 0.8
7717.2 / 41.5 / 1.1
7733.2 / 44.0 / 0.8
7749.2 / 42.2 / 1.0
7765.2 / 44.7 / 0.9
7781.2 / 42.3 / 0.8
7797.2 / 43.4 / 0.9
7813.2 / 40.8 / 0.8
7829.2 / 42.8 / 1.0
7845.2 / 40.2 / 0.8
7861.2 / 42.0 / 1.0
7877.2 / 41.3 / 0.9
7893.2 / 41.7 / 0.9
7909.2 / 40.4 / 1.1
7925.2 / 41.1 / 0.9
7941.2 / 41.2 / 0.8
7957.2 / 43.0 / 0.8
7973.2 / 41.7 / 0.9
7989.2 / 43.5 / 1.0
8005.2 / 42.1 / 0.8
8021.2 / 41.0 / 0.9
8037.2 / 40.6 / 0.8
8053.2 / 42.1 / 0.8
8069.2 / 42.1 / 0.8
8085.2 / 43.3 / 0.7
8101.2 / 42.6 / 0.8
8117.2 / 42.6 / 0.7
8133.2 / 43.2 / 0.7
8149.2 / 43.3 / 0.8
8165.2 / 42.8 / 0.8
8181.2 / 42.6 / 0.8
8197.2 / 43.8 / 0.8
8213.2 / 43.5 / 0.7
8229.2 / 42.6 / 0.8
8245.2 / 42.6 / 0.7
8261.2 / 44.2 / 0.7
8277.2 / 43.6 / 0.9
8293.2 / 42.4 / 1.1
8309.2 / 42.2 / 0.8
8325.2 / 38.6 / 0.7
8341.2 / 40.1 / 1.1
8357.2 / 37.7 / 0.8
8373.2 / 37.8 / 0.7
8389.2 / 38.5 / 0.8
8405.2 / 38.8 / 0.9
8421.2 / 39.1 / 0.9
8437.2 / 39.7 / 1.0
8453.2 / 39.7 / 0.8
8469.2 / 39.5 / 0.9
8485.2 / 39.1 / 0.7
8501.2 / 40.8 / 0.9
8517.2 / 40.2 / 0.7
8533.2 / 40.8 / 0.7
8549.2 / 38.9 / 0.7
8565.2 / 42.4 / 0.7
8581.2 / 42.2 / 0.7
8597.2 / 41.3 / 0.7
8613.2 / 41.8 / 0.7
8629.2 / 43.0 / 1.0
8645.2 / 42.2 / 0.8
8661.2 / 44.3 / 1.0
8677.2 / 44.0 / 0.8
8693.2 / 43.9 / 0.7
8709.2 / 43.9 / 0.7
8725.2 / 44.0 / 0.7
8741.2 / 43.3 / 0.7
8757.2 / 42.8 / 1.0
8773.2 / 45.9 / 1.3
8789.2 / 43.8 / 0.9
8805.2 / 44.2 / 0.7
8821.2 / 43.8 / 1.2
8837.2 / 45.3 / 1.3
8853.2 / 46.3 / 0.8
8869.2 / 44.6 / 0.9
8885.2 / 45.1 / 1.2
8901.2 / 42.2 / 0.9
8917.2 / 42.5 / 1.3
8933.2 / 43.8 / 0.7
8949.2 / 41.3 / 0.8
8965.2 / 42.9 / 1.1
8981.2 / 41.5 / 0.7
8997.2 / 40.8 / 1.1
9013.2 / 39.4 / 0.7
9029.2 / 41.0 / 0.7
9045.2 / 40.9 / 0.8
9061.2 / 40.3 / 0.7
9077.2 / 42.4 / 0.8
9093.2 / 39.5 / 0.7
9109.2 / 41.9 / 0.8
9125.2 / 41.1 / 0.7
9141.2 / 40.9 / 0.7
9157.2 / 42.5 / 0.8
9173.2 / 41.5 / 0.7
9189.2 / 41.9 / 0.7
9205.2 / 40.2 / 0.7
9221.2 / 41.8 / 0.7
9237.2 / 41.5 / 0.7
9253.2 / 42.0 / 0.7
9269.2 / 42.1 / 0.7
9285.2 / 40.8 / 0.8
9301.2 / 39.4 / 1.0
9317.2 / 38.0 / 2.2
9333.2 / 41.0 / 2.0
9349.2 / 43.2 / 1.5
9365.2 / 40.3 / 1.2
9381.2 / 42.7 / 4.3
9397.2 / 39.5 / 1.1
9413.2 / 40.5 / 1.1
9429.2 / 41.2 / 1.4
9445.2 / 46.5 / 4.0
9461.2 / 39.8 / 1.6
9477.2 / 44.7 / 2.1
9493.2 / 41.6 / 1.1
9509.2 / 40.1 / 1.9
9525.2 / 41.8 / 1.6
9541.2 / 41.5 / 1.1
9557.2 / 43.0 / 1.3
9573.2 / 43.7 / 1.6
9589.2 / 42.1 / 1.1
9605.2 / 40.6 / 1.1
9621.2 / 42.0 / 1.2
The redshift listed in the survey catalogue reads 0.174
